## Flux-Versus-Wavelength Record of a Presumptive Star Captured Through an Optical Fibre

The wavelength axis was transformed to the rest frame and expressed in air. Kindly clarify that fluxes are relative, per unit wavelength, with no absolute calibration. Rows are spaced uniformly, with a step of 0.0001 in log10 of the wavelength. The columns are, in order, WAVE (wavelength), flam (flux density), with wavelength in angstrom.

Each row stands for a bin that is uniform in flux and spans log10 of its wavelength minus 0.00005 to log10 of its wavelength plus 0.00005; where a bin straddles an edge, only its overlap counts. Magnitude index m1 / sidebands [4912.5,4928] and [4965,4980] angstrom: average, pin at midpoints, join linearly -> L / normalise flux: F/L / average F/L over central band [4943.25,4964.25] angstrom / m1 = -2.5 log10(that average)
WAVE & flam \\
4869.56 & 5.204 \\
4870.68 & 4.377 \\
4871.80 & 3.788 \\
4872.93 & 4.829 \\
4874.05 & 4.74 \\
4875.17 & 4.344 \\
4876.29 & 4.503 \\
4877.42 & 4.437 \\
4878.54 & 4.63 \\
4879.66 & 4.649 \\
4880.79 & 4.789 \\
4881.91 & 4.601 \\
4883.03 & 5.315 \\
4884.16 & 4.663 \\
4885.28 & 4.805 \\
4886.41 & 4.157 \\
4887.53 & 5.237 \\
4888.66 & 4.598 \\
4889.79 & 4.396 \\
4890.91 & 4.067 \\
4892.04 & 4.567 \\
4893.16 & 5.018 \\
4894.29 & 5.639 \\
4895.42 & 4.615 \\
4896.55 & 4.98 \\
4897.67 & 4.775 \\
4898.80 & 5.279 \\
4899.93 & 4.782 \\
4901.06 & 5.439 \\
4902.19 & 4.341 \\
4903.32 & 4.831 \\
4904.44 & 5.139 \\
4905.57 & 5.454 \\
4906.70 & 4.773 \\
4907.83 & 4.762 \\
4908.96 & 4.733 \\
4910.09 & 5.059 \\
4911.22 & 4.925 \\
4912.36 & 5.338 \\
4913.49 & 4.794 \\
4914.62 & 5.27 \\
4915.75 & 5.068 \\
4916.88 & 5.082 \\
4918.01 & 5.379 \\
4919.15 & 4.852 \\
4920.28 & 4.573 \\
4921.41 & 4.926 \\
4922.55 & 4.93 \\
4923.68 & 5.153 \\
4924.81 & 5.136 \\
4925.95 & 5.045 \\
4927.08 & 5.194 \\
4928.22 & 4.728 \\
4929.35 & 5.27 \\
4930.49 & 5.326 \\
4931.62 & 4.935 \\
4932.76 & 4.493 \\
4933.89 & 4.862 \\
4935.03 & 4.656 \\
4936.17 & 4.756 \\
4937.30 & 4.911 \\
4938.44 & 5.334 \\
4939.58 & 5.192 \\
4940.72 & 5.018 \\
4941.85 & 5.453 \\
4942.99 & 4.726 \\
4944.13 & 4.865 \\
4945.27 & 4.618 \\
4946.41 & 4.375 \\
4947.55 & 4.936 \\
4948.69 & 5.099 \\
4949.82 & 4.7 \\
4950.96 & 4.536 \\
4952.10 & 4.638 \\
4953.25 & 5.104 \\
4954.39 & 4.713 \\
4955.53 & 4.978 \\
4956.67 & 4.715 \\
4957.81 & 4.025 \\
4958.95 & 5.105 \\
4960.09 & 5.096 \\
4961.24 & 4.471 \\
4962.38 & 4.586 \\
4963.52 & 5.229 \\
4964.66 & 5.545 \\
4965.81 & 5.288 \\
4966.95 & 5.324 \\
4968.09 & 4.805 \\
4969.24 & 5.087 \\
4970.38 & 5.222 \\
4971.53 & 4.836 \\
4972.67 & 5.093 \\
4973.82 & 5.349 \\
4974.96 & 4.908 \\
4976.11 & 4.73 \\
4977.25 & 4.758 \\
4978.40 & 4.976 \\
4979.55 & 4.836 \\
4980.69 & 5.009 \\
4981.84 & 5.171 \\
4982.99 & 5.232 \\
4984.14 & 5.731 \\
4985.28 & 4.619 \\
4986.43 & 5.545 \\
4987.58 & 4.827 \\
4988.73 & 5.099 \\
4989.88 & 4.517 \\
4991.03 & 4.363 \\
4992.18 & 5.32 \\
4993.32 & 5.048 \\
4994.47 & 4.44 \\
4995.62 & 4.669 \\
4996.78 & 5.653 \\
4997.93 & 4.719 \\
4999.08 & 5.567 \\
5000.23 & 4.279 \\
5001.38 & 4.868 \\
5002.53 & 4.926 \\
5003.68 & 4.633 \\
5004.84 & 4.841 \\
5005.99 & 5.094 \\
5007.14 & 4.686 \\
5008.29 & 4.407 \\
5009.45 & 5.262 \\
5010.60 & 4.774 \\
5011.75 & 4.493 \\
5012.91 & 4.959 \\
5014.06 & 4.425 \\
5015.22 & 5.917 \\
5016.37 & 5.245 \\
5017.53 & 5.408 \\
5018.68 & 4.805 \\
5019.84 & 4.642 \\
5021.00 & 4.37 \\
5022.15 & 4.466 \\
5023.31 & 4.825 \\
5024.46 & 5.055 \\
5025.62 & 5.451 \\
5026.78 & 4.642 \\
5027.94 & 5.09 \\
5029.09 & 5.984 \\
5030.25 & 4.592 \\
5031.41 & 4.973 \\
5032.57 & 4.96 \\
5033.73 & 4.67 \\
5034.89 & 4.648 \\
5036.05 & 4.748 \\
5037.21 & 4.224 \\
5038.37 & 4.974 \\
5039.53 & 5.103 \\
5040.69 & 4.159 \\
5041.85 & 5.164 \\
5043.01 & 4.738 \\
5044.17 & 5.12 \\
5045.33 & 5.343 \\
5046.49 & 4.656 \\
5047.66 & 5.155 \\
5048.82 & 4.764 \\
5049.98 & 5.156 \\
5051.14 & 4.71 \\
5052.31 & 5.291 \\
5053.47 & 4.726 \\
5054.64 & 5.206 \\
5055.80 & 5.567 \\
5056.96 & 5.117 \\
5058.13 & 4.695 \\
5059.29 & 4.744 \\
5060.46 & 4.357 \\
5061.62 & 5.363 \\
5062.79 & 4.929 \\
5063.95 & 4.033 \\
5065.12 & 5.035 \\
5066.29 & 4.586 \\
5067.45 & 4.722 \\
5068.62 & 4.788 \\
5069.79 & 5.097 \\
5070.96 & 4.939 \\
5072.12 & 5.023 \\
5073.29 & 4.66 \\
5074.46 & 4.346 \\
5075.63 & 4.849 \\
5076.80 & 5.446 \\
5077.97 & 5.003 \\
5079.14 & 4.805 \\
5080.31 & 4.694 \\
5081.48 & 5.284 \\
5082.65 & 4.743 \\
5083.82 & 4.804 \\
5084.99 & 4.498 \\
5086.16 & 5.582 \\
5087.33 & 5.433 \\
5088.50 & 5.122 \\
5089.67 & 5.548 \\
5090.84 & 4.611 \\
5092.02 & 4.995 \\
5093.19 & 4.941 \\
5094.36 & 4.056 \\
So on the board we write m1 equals 0.06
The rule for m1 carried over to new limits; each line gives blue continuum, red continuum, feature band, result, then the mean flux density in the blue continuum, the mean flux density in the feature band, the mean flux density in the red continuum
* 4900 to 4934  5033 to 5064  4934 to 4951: 0.02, 4.99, 4.89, 4.88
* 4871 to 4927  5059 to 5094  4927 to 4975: -0.02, 4.84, 4.93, 4.9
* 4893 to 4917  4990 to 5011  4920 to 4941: 0.00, 5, 4.97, 4.86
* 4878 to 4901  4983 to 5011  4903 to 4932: -0.04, 4.79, 5.03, 4.92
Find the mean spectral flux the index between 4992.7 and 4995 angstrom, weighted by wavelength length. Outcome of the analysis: 4.78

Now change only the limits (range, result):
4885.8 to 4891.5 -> 4.49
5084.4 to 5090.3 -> 5.24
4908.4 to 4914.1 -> 4.97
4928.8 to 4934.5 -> 4.97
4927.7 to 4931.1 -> 5.12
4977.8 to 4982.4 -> 4.99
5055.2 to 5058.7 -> 5.13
